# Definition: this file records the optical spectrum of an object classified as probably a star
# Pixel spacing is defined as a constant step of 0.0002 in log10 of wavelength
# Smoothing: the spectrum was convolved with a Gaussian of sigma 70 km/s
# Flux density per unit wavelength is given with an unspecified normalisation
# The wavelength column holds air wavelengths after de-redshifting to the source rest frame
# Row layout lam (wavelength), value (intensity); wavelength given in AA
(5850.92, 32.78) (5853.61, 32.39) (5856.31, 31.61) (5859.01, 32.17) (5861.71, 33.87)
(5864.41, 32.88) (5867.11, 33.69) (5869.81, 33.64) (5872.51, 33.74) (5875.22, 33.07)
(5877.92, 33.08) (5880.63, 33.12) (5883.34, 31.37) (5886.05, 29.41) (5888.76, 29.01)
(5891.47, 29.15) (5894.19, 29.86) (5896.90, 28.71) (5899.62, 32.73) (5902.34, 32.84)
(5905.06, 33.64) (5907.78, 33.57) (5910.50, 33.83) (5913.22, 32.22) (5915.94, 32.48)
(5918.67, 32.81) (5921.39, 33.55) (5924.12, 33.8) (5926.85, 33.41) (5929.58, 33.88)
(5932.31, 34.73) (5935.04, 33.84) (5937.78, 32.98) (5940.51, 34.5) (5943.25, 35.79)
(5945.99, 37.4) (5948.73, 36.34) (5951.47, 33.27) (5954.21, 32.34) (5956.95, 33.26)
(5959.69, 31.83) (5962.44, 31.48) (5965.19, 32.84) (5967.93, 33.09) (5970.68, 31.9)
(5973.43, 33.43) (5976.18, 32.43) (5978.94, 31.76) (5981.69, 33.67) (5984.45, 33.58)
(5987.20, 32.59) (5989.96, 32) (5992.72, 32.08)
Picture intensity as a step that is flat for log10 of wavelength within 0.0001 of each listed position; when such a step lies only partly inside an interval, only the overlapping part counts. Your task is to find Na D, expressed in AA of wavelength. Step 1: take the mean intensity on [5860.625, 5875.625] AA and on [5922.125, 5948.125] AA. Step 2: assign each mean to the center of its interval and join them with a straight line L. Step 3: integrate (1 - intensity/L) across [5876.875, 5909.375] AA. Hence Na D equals 2.4 AA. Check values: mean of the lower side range 33.5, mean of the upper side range 34.5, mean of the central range 31.4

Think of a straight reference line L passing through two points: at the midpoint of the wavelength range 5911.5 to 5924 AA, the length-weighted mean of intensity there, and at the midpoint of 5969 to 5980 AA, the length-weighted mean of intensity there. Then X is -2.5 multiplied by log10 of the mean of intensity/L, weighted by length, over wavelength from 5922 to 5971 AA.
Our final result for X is -0.035 mag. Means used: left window 32.9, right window 32.4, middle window 33.7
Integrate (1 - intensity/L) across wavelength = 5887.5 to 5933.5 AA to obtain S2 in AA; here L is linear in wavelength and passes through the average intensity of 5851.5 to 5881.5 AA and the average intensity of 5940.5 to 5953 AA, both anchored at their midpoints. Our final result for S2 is 2.7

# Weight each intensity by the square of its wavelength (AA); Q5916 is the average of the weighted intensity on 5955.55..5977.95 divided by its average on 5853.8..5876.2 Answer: 1.0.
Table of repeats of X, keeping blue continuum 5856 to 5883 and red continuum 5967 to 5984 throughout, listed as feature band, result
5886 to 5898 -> 0.13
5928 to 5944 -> -0.04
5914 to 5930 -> -0.01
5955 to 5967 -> 0.01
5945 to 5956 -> -0.06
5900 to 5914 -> -0.01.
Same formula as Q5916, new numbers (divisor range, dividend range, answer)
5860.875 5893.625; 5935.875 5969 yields 1.08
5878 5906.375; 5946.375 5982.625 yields 1.09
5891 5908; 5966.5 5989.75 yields 1.07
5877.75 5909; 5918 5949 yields 1.11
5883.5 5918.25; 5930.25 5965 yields 1.09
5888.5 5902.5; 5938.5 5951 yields 1.20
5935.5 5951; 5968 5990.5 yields 0.94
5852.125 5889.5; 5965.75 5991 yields 1.05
